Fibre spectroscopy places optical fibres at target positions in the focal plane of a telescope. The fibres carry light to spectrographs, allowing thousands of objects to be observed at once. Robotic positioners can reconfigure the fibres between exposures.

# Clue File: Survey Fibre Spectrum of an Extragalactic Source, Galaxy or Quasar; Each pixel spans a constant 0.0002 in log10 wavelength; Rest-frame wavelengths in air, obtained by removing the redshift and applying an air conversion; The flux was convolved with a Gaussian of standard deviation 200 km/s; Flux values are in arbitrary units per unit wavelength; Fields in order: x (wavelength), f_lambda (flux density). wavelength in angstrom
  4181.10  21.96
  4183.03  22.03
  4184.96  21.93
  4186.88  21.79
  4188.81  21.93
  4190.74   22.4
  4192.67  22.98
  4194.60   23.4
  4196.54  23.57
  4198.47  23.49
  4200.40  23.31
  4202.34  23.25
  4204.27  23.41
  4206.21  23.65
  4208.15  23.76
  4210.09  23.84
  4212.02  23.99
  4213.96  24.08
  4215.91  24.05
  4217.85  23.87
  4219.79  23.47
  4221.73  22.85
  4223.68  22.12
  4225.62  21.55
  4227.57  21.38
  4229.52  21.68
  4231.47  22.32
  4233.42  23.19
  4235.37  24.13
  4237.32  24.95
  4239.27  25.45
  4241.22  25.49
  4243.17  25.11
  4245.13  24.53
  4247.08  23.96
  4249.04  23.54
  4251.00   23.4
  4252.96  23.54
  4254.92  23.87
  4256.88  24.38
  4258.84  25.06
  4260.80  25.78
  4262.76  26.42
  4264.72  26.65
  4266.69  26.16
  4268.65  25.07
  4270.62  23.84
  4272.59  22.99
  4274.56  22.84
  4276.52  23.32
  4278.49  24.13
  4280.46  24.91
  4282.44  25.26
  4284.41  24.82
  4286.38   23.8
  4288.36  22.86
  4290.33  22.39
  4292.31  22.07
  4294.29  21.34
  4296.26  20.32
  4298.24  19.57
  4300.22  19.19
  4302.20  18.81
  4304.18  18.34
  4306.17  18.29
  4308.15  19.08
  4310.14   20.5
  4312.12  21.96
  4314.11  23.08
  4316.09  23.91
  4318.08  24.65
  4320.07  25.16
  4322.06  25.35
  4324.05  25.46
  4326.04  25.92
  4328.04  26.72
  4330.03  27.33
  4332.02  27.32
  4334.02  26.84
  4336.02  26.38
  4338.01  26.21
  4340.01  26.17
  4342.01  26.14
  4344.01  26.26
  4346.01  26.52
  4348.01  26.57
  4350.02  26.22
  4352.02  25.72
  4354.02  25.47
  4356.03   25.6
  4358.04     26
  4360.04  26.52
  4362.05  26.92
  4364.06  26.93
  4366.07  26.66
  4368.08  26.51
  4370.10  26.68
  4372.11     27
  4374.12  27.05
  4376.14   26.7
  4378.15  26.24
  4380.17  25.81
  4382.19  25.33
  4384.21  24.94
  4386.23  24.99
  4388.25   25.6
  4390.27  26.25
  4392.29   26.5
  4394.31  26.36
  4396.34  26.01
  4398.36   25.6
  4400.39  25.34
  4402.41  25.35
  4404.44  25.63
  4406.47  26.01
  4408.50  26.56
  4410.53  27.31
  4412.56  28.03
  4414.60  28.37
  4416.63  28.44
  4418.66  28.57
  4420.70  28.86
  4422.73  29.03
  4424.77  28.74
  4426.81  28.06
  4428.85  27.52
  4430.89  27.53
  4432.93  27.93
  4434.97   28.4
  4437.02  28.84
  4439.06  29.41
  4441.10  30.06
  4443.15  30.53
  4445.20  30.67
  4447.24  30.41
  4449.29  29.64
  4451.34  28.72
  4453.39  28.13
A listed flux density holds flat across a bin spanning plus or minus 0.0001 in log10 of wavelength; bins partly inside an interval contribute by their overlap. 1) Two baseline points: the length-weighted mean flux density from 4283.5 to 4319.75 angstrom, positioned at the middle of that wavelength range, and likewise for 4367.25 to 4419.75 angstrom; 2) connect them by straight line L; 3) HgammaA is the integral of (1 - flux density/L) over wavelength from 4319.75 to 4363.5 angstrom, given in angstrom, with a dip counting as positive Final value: -4.9 angstrom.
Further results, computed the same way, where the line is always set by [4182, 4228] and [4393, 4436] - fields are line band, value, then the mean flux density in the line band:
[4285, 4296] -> 1.04 angstrom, 22.4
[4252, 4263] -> -0.29 angstrom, 24.7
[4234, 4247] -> -0.59 angstrom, 24.8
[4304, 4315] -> 2.12 angstrom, 20.3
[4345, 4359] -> 0.01 angstrom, 26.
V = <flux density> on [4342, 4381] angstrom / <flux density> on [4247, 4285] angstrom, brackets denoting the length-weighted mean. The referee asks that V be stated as 1.1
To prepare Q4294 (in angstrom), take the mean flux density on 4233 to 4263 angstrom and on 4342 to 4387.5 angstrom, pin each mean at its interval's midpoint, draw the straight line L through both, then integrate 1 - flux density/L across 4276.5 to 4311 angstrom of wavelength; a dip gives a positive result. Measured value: 4.9 angstrom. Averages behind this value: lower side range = 24.5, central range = 21.6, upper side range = 26.2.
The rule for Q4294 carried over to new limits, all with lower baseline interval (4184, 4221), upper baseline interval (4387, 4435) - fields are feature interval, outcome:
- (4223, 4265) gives 0.1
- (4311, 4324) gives 0.7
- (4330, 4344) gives -0.4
